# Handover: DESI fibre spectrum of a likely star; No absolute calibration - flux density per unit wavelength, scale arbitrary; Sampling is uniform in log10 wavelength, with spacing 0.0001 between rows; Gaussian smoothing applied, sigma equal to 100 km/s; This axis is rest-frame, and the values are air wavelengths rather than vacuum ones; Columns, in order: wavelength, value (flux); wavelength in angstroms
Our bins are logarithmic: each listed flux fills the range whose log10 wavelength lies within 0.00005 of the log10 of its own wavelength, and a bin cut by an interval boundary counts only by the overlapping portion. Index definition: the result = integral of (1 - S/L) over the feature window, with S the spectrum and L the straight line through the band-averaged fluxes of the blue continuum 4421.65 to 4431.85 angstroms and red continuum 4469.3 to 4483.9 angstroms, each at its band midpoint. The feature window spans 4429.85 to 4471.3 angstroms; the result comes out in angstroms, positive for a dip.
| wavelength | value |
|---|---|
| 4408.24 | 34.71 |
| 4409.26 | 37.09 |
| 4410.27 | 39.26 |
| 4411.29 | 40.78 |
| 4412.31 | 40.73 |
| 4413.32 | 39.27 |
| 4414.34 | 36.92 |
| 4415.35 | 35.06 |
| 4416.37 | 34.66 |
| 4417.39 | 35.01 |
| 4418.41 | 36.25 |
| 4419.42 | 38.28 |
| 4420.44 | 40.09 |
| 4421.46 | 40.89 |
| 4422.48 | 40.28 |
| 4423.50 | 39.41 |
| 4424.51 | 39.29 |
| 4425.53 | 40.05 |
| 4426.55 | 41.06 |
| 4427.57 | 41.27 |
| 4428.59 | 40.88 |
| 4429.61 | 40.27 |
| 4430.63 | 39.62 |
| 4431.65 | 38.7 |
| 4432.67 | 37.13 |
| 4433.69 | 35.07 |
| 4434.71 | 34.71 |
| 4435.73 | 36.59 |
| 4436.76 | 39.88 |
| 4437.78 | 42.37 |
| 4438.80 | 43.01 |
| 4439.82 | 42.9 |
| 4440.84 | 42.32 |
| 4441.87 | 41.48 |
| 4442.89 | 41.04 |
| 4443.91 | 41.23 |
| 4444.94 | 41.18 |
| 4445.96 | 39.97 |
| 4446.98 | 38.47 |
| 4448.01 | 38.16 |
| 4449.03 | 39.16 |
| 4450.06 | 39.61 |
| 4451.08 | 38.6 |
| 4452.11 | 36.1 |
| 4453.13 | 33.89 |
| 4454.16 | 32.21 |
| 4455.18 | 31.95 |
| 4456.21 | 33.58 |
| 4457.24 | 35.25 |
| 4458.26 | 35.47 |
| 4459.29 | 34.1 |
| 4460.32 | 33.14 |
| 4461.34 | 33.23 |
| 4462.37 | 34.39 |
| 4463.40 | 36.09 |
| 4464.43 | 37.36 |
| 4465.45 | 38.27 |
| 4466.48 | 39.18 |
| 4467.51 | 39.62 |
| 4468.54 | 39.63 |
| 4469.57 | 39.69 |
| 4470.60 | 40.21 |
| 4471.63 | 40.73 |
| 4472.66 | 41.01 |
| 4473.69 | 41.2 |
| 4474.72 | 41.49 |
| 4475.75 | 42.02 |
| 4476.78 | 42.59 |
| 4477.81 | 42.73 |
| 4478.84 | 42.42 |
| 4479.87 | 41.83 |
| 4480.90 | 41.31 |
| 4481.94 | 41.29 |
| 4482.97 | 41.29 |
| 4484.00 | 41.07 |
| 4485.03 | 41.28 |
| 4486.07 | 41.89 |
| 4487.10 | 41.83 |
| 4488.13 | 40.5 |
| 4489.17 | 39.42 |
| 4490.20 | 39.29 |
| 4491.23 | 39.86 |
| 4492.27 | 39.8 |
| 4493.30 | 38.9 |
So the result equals 2.9 angstroms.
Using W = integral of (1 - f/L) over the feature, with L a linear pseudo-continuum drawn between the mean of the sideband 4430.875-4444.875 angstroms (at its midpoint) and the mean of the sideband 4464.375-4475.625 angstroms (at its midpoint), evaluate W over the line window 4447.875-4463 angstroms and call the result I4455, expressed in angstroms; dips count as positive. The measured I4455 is 1.79 angstroms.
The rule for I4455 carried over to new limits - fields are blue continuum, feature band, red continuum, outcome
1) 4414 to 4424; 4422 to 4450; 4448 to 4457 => -2.4 angstroms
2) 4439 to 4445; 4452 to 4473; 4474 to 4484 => 2.7 angstroms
